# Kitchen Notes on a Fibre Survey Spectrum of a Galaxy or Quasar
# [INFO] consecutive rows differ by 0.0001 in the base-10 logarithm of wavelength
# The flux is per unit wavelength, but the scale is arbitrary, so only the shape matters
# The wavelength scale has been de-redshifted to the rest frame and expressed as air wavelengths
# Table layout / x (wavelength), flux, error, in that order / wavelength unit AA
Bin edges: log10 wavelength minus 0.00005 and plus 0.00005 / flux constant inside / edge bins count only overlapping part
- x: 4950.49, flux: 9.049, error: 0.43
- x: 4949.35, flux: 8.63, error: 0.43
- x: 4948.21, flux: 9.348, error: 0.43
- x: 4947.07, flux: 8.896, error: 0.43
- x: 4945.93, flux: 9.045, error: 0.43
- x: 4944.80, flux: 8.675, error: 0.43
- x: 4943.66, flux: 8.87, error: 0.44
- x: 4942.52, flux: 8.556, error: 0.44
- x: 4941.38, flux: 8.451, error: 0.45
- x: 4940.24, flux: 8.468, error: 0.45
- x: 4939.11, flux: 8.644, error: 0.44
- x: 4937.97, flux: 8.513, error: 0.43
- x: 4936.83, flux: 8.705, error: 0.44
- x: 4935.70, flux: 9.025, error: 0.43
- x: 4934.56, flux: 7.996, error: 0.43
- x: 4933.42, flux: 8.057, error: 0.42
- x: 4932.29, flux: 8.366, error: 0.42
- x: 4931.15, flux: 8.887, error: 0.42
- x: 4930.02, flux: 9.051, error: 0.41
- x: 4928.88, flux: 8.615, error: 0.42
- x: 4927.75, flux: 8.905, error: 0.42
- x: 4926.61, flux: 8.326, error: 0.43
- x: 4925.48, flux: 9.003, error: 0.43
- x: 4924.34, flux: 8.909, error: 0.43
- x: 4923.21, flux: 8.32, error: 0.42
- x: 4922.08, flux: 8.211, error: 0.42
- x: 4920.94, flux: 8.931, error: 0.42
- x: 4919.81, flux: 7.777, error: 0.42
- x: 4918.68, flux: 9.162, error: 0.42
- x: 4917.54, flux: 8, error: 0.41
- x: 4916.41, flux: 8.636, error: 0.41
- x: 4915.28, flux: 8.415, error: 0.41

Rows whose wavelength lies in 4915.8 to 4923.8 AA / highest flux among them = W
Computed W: 9.162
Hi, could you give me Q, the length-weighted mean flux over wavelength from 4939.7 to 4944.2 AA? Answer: 8.57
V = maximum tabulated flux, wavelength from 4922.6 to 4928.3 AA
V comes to 9.003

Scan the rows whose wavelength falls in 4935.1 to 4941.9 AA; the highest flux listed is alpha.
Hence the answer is 9.025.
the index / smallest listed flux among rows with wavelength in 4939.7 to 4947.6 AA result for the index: 8.451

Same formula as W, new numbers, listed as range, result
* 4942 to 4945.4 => 8.87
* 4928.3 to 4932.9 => 9.051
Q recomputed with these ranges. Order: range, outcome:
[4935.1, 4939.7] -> 8.72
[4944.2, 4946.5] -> 8.89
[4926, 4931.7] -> 8.76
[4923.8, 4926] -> 8.93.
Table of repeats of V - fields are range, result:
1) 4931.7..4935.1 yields 8.366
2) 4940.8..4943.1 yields 8.556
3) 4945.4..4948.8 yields 9.348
